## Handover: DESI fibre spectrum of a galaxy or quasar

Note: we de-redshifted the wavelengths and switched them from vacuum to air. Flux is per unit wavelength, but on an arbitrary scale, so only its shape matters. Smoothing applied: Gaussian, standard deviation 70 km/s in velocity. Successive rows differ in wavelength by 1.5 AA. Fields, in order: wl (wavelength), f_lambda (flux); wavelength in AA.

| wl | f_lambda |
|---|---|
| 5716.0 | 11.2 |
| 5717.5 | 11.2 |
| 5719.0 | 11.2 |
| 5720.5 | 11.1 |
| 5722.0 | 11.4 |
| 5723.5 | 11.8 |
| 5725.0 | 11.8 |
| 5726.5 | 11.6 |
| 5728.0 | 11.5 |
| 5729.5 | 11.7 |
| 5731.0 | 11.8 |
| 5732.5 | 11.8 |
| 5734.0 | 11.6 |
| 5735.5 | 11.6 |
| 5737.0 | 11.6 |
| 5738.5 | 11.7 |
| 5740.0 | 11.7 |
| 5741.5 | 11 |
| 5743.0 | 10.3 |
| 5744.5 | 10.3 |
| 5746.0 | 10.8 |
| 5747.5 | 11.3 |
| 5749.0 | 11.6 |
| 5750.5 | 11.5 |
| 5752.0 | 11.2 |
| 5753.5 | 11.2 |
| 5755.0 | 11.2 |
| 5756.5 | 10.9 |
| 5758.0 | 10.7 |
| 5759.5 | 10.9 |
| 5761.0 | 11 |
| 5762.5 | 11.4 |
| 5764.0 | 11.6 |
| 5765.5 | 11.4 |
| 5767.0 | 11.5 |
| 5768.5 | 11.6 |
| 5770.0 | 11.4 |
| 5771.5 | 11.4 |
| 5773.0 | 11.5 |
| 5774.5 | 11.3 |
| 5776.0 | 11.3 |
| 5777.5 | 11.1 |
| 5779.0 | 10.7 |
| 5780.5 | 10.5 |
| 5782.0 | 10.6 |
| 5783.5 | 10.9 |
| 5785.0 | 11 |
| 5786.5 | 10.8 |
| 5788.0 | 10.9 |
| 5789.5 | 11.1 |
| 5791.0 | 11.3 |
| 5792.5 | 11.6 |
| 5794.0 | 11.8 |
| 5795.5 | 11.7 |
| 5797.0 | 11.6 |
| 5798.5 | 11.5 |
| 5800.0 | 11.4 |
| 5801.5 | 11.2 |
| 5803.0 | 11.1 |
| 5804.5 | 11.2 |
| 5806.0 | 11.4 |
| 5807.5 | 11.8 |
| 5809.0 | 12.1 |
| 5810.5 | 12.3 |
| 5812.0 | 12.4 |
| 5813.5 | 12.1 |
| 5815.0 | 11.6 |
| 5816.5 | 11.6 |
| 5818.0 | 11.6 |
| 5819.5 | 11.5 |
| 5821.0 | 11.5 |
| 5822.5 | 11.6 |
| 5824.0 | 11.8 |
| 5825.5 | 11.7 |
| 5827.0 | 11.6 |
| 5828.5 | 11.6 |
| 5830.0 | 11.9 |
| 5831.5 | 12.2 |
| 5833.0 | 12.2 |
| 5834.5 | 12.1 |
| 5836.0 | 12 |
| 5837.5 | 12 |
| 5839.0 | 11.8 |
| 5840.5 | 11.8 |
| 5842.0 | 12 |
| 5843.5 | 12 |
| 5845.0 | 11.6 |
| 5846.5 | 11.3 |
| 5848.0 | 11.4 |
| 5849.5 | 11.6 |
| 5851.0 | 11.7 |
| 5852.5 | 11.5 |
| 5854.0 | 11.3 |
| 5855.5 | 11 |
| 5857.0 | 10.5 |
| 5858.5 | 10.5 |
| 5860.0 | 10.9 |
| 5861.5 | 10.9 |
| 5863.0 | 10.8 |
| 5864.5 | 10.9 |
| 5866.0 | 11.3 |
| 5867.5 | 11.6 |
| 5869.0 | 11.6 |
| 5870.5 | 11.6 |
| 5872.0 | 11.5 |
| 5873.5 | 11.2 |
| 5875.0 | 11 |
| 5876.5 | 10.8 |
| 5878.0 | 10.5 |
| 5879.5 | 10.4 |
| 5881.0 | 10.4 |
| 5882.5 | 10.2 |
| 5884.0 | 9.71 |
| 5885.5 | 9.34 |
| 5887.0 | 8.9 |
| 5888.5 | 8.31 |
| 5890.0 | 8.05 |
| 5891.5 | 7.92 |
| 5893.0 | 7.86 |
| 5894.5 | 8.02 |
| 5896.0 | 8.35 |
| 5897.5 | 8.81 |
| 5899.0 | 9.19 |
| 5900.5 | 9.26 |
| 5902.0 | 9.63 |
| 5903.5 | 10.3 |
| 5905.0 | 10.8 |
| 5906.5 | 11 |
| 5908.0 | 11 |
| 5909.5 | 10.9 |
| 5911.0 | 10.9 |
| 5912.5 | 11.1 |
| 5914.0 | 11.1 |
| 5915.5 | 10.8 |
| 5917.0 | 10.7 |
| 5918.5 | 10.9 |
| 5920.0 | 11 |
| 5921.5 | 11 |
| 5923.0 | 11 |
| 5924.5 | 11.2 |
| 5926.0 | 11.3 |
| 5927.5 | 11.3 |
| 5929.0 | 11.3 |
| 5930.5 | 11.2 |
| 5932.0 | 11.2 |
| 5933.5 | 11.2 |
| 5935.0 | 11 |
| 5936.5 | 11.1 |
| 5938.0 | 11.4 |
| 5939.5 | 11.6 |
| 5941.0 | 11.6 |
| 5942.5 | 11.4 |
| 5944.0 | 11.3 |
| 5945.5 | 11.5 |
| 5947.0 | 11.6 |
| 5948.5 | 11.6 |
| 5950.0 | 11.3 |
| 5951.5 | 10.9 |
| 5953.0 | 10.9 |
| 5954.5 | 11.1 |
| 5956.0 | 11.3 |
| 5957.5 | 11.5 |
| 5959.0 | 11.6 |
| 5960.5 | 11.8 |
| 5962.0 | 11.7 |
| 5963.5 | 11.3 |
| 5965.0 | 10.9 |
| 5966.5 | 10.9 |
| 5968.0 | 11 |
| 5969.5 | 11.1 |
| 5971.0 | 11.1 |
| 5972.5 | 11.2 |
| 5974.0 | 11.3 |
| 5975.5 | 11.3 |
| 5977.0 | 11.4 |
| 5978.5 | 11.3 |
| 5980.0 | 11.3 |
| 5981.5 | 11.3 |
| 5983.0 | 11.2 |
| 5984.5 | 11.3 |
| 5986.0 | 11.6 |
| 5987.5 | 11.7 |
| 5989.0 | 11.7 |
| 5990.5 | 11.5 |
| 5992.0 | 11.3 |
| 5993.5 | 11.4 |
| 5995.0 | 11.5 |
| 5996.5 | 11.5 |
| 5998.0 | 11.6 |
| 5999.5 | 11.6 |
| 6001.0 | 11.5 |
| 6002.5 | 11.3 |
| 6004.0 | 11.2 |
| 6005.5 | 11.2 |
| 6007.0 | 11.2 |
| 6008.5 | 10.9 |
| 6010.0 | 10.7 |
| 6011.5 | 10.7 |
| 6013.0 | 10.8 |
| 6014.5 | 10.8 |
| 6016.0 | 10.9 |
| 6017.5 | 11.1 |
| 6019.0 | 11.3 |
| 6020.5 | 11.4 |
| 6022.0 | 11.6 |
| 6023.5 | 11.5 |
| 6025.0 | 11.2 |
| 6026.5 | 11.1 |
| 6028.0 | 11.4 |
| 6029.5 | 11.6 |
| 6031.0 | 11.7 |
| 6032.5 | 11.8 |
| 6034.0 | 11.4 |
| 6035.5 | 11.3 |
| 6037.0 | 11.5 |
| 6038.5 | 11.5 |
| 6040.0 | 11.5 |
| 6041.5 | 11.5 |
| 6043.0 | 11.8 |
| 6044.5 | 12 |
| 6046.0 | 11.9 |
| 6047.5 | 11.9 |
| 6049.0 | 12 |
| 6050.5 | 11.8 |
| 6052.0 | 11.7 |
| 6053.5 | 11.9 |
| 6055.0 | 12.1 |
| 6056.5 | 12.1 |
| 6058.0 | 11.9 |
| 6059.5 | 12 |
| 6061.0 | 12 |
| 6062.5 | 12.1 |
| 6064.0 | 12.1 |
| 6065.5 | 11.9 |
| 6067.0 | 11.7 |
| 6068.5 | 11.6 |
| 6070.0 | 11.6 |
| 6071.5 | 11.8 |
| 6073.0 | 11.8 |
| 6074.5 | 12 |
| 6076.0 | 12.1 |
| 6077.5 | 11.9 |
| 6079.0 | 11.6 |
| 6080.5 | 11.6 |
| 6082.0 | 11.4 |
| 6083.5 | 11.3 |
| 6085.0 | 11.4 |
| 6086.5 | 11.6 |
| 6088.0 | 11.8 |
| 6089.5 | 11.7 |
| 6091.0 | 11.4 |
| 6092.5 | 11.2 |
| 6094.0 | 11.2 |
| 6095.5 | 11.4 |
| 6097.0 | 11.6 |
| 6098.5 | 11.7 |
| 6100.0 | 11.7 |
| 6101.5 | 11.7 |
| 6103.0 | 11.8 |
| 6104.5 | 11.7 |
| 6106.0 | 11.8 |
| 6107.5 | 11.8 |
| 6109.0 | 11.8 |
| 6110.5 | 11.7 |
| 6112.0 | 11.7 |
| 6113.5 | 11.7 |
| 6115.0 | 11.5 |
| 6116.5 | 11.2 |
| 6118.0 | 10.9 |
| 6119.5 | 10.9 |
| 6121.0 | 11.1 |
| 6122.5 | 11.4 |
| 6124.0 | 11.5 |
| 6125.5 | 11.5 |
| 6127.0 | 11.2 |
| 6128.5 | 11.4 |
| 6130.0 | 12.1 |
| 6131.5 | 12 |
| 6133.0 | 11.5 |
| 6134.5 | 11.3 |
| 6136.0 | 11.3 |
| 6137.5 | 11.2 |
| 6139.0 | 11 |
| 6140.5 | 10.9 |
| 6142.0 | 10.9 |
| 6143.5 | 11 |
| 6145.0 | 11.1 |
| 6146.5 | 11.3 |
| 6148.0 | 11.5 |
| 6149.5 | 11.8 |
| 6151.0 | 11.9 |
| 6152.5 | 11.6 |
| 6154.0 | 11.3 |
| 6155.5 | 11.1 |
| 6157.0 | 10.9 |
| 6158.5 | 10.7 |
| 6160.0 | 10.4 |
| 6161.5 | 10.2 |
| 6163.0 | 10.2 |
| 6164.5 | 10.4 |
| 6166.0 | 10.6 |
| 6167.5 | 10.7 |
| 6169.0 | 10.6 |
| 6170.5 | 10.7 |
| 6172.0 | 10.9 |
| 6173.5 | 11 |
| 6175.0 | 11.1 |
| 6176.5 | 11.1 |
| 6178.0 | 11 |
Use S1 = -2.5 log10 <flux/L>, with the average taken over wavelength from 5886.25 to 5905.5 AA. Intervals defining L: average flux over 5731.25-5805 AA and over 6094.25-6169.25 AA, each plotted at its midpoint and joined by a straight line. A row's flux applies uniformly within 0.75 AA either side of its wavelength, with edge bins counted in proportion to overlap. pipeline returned 0.261 mag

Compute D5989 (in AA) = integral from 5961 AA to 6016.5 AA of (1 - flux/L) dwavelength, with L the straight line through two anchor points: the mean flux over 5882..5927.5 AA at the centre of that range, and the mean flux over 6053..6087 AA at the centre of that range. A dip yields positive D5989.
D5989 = -1.80 AA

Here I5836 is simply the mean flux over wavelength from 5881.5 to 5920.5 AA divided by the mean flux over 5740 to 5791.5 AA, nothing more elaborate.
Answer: 0.88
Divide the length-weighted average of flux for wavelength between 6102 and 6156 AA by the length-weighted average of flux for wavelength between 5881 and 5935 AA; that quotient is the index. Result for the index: 1.13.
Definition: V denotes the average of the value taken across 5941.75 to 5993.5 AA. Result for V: 11.3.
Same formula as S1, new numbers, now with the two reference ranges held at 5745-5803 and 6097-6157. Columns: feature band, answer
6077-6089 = -0.01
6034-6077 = -0.04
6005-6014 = 0.05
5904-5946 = 0.02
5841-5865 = 0.00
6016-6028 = 0.01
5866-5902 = 0.15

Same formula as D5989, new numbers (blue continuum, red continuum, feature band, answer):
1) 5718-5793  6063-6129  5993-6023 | 0.7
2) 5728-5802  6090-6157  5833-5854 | -0.9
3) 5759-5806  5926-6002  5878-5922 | 5.6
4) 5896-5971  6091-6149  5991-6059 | -1.6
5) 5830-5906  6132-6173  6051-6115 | -4.8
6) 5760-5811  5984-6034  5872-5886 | 1.0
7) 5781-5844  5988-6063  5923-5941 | 0.4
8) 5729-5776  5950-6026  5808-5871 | -1.7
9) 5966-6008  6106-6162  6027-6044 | -0.3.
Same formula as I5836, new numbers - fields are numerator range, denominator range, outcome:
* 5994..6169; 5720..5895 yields 1.02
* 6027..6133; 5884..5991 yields 1.08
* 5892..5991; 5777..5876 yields 0.96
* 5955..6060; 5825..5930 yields 1.06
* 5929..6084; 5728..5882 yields 1.01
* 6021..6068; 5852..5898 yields 1.15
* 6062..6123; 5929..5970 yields 1.03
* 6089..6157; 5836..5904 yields 1.09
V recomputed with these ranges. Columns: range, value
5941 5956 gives 11.3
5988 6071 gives 11.5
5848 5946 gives 10.6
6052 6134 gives 11.6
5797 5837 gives 11.7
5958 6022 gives 11.3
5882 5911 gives 9.38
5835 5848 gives 11.8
